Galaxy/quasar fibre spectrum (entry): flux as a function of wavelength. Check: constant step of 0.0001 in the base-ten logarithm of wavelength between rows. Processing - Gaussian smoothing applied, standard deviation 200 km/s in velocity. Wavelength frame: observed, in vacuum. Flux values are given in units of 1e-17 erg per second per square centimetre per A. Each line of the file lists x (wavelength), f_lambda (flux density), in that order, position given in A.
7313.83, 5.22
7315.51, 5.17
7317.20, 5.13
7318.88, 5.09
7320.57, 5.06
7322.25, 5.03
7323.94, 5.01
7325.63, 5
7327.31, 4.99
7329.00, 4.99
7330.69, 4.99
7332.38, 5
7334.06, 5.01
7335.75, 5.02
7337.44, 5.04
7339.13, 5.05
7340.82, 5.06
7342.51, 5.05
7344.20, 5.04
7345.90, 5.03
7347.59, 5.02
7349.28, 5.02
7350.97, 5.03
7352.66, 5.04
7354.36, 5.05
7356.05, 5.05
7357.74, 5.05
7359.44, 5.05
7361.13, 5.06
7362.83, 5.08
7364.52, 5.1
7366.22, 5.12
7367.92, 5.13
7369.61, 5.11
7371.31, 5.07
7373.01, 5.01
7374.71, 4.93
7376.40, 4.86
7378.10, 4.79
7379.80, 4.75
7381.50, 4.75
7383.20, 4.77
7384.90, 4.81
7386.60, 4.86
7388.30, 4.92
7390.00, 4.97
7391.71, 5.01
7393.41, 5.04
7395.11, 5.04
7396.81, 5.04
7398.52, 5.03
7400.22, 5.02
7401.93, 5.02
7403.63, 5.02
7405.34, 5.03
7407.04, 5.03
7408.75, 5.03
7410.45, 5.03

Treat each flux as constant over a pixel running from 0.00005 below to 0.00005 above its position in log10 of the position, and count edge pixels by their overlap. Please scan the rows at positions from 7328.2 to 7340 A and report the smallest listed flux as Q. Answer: 4.99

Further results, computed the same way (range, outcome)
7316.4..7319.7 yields 5.09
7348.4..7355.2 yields 5.02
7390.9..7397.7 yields 5.01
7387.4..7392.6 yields 4.92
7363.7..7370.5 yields 5.1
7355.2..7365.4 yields 5.05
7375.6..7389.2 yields 4.75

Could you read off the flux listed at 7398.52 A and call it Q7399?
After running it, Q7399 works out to 5.03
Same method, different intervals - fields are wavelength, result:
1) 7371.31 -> 5.07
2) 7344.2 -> 5.04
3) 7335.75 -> 5.02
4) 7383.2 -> 4.77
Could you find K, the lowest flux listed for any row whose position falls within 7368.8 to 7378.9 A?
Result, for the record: 4.79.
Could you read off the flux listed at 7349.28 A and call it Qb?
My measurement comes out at 5.02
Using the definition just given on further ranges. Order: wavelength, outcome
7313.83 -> 5.22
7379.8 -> 4.75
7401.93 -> 5.02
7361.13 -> 5.06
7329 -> 4.99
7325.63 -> 5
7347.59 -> 5.02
